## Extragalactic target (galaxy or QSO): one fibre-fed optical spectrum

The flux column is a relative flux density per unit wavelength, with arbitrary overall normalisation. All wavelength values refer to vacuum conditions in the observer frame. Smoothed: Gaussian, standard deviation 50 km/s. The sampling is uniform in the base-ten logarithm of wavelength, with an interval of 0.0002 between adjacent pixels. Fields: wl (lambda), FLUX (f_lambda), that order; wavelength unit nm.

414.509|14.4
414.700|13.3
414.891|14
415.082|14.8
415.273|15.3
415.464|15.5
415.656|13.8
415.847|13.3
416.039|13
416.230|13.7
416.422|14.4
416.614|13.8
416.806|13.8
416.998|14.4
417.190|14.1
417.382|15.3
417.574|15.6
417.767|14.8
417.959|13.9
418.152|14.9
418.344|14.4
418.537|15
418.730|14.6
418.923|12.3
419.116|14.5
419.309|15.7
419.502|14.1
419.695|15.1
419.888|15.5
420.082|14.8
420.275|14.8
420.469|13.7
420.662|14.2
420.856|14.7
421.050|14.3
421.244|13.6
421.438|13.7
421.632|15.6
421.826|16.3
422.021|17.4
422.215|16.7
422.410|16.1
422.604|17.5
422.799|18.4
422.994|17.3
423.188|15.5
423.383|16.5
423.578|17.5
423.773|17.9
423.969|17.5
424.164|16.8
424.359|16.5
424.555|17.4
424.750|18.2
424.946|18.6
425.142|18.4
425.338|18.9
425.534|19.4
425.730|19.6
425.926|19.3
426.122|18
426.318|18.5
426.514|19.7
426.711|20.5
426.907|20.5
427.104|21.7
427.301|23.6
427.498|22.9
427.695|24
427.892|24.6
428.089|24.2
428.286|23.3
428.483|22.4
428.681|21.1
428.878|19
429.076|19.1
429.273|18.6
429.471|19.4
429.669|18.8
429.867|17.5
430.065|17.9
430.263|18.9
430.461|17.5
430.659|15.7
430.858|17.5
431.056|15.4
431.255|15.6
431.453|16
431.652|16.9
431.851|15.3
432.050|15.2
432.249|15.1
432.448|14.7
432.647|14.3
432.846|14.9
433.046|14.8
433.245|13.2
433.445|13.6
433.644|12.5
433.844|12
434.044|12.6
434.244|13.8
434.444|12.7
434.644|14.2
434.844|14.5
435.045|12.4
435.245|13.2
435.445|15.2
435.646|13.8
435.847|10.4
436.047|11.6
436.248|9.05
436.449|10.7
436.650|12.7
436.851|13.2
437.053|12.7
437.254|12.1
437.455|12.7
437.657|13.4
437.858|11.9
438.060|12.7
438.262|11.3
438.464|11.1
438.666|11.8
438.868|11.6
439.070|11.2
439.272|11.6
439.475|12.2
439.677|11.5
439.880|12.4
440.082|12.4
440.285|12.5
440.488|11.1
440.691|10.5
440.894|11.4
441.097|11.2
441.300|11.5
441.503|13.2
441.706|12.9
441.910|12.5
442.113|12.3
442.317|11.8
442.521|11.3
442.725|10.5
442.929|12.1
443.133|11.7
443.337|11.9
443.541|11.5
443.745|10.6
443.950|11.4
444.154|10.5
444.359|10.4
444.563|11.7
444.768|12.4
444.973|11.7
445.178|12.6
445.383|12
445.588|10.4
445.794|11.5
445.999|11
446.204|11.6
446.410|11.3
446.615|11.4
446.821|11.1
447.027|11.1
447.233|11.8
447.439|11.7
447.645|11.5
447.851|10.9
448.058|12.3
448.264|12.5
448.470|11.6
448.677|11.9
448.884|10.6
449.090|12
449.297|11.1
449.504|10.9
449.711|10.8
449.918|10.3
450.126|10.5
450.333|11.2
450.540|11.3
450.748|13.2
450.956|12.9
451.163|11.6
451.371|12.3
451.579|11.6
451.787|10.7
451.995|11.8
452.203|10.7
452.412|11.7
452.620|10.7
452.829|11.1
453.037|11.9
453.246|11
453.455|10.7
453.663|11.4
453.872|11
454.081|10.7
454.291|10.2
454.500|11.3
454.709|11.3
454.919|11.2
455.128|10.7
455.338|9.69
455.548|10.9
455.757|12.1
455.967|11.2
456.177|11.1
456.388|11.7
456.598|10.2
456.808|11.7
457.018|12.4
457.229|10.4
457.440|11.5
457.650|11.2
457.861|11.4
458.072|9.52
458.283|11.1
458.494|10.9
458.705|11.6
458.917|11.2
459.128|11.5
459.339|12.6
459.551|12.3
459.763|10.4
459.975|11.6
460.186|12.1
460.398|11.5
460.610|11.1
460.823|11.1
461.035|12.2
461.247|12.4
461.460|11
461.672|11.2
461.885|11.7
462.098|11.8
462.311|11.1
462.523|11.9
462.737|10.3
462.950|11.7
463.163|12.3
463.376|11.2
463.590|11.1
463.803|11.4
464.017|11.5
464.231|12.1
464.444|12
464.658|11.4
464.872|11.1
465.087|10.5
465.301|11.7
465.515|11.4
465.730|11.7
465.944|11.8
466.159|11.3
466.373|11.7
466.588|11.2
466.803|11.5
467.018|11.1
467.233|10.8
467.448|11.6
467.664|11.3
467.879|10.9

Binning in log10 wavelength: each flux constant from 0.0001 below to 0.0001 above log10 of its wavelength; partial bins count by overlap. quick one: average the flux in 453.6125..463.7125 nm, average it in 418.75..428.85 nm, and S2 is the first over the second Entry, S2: 0.63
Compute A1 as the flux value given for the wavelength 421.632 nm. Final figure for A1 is 15.6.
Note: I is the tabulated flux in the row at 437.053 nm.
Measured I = 12.7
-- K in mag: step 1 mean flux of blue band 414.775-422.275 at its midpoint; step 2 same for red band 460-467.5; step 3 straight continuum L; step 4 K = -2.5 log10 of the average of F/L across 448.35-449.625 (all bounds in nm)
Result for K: 0.10 mag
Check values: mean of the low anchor 14.6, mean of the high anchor 11.5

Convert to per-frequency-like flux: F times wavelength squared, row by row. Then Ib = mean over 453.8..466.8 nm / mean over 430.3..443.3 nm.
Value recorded 0.97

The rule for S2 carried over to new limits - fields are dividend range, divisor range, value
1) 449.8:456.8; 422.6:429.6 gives 0.57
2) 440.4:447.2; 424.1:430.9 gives 0.59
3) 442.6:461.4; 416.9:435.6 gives 0.68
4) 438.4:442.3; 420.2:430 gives 0.64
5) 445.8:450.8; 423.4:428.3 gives 0.58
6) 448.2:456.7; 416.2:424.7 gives 0.73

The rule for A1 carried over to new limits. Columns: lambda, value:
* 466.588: 11.2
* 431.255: 15.6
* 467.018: 11.1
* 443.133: 11.7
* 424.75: 18.2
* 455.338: 9.69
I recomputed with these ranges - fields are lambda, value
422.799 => 18.4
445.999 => 11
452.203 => 10.7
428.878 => 19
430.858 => 17.5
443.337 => 11.9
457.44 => 11.5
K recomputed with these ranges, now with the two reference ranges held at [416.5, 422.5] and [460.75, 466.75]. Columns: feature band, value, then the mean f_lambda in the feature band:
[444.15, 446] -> 0.12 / 11.5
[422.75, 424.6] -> -0.18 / 17.1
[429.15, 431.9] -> -0.23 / 17.3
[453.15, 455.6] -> 0.13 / 10.8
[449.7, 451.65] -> 0.08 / 11.6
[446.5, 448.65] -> 0.10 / 11.6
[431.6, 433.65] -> -0.06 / 14.6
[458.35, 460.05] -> 0.03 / 11.5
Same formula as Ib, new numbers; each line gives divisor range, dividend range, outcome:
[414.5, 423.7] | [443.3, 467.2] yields 0.90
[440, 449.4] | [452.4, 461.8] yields 1.03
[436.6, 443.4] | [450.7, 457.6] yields 1.00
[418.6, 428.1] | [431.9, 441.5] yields 0.77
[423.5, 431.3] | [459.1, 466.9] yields 0.70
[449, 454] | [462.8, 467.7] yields 1.07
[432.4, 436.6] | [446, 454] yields 0.94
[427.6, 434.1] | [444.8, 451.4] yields 0.72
